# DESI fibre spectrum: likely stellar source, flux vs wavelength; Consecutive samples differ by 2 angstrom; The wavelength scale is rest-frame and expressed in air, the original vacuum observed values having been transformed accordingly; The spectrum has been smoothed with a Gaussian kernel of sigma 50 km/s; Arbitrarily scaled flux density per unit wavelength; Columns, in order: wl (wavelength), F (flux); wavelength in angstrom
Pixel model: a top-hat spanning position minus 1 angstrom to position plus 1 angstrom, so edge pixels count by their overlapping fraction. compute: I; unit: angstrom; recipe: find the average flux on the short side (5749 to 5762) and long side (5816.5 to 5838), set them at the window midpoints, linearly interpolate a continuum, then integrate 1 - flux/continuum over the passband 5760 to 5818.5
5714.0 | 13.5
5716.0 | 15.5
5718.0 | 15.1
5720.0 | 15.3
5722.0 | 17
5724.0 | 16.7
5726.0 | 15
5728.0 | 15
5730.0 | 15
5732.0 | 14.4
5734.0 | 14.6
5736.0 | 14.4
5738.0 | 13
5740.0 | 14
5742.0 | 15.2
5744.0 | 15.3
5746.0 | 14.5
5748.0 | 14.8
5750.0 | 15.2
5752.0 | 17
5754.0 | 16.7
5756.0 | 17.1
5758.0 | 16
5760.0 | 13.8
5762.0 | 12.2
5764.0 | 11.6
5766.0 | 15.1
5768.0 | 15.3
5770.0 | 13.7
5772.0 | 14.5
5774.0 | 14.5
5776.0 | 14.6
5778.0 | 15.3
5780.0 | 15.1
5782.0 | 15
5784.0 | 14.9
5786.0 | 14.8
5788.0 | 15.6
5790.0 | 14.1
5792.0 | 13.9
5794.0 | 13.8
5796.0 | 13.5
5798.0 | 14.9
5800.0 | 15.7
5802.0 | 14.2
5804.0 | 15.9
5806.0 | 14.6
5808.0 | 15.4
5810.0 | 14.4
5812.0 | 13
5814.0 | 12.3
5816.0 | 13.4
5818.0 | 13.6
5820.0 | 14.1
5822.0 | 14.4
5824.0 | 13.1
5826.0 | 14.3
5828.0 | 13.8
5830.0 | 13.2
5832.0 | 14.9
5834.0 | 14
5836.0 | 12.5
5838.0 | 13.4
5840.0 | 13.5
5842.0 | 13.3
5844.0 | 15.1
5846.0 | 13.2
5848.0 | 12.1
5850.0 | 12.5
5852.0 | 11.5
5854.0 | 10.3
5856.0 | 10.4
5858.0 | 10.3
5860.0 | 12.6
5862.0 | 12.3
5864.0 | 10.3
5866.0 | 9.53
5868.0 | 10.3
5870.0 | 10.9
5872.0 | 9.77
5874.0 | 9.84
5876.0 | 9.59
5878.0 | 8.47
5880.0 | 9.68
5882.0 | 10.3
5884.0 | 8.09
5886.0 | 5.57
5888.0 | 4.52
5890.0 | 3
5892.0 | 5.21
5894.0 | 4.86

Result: 1.8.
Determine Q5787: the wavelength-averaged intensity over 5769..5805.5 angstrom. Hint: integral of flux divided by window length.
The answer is 14.7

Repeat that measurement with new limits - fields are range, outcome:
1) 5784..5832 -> 14.2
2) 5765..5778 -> 14.7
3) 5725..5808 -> 14.7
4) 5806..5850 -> 13.7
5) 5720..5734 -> 15.4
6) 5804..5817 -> 14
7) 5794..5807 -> 14.7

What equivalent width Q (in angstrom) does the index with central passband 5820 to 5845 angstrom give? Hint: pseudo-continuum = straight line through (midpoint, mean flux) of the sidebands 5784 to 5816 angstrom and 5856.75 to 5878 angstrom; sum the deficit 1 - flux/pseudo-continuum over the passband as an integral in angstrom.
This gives -2.66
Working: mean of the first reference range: 14.4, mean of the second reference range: 10.4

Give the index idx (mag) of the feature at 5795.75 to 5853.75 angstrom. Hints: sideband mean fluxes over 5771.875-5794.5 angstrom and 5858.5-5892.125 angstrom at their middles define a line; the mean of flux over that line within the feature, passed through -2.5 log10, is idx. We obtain -0.14 mag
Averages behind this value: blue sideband 14.7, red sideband 8.94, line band 13.7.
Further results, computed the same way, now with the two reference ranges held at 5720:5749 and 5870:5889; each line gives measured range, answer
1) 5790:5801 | -0.171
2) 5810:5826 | -0.200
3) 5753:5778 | -0.081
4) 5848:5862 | -0.183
